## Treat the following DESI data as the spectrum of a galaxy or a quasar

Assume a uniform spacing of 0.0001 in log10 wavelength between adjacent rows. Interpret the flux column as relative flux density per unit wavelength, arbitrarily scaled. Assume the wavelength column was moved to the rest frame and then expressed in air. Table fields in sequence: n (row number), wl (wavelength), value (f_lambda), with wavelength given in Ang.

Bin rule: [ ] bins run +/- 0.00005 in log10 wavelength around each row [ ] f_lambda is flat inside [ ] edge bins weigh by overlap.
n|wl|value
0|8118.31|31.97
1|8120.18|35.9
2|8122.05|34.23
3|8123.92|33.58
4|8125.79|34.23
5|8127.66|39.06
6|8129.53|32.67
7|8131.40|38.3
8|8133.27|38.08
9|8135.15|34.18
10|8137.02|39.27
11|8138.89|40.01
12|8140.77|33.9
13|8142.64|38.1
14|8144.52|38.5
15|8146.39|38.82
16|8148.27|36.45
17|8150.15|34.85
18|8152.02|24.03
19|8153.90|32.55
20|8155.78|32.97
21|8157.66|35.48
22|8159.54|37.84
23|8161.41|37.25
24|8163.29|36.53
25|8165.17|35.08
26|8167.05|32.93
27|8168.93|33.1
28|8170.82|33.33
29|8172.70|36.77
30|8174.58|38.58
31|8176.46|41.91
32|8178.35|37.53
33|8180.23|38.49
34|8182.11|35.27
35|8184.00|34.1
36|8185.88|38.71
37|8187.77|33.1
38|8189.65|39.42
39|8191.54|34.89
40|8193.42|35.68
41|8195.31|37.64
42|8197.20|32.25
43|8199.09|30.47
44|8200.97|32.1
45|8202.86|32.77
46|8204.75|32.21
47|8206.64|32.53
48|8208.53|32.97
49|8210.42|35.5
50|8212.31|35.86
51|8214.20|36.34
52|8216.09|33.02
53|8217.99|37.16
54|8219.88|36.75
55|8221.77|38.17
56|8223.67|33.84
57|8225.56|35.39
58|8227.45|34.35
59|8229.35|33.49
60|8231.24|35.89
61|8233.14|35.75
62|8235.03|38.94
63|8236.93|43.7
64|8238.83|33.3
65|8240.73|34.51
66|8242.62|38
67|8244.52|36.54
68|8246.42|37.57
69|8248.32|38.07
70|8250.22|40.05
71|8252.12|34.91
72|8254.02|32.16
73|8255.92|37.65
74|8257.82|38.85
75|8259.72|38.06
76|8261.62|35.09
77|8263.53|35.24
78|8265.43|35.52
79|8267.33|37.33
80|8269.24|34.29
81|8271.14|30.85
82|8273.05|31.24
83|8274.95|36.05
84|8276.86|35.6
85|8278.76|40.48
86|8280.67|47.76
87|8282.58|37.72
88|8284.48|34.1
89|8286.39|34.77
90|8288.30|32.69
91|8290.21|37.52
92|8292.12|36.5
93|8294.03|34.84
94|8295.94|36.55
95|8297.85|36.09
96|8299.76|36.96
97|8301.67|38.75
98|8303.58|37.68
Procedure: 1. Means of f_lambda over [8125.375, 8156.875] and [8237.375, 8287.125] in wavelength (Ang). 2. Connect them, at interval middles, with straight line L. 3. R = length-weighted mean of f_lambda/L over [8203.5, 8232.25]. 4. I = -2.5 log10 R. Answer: 0.04 mag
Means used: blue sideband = 35.7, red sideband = 36.5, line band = 34.9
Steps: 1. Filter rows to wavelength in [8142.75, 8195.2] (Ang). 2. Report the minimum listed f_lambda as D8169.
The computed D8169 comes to 24.03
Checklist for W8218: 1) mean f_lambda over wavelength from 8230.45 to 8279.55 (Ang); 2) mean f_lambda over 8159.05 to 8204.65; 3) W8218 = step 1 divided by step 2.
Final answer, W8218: 1.02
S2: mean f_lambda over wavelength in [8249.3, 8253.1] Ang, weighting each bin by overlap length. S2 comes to 37.4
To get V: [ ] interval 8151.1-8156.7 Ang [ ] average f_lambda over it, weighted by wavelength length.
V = 29.8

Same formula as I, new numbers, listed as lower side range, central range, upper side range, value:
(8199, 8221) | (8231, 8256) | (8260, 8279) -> -0.07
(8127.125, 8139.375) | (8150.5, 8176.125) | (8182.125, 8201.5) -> 0.05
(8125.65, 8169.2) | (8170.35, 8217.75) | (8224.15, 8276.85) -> 0.02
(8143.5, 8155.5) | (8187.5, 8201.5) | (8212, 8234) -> 0.01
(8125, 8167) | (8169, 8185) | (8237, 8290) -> -0.03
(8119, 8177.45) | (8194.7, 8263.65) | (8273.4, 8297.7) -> 0.02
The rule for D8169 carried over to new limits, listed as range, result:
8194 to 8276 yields 30.47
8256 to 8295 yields 30.85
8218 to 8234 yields 33.49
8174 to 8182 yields 37.53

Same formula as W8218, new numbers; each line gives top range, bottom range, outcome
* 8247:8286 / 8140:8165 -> 1.04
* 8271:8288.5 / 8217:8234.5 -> 1.02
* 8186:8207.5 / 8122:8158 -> 0.96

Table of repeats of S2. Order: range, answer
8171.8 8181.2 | 38.7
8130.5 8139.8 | 38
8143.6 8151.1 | 37.1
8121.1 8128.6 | 35.3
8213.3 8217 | 34.7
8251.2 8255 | 33.6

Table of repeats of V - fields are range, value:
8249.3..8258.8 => 36.7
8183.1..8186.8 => 36.5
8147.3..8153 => 31.8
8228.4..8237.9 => 37.5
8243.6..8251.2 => 38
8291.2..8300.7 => 36.2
